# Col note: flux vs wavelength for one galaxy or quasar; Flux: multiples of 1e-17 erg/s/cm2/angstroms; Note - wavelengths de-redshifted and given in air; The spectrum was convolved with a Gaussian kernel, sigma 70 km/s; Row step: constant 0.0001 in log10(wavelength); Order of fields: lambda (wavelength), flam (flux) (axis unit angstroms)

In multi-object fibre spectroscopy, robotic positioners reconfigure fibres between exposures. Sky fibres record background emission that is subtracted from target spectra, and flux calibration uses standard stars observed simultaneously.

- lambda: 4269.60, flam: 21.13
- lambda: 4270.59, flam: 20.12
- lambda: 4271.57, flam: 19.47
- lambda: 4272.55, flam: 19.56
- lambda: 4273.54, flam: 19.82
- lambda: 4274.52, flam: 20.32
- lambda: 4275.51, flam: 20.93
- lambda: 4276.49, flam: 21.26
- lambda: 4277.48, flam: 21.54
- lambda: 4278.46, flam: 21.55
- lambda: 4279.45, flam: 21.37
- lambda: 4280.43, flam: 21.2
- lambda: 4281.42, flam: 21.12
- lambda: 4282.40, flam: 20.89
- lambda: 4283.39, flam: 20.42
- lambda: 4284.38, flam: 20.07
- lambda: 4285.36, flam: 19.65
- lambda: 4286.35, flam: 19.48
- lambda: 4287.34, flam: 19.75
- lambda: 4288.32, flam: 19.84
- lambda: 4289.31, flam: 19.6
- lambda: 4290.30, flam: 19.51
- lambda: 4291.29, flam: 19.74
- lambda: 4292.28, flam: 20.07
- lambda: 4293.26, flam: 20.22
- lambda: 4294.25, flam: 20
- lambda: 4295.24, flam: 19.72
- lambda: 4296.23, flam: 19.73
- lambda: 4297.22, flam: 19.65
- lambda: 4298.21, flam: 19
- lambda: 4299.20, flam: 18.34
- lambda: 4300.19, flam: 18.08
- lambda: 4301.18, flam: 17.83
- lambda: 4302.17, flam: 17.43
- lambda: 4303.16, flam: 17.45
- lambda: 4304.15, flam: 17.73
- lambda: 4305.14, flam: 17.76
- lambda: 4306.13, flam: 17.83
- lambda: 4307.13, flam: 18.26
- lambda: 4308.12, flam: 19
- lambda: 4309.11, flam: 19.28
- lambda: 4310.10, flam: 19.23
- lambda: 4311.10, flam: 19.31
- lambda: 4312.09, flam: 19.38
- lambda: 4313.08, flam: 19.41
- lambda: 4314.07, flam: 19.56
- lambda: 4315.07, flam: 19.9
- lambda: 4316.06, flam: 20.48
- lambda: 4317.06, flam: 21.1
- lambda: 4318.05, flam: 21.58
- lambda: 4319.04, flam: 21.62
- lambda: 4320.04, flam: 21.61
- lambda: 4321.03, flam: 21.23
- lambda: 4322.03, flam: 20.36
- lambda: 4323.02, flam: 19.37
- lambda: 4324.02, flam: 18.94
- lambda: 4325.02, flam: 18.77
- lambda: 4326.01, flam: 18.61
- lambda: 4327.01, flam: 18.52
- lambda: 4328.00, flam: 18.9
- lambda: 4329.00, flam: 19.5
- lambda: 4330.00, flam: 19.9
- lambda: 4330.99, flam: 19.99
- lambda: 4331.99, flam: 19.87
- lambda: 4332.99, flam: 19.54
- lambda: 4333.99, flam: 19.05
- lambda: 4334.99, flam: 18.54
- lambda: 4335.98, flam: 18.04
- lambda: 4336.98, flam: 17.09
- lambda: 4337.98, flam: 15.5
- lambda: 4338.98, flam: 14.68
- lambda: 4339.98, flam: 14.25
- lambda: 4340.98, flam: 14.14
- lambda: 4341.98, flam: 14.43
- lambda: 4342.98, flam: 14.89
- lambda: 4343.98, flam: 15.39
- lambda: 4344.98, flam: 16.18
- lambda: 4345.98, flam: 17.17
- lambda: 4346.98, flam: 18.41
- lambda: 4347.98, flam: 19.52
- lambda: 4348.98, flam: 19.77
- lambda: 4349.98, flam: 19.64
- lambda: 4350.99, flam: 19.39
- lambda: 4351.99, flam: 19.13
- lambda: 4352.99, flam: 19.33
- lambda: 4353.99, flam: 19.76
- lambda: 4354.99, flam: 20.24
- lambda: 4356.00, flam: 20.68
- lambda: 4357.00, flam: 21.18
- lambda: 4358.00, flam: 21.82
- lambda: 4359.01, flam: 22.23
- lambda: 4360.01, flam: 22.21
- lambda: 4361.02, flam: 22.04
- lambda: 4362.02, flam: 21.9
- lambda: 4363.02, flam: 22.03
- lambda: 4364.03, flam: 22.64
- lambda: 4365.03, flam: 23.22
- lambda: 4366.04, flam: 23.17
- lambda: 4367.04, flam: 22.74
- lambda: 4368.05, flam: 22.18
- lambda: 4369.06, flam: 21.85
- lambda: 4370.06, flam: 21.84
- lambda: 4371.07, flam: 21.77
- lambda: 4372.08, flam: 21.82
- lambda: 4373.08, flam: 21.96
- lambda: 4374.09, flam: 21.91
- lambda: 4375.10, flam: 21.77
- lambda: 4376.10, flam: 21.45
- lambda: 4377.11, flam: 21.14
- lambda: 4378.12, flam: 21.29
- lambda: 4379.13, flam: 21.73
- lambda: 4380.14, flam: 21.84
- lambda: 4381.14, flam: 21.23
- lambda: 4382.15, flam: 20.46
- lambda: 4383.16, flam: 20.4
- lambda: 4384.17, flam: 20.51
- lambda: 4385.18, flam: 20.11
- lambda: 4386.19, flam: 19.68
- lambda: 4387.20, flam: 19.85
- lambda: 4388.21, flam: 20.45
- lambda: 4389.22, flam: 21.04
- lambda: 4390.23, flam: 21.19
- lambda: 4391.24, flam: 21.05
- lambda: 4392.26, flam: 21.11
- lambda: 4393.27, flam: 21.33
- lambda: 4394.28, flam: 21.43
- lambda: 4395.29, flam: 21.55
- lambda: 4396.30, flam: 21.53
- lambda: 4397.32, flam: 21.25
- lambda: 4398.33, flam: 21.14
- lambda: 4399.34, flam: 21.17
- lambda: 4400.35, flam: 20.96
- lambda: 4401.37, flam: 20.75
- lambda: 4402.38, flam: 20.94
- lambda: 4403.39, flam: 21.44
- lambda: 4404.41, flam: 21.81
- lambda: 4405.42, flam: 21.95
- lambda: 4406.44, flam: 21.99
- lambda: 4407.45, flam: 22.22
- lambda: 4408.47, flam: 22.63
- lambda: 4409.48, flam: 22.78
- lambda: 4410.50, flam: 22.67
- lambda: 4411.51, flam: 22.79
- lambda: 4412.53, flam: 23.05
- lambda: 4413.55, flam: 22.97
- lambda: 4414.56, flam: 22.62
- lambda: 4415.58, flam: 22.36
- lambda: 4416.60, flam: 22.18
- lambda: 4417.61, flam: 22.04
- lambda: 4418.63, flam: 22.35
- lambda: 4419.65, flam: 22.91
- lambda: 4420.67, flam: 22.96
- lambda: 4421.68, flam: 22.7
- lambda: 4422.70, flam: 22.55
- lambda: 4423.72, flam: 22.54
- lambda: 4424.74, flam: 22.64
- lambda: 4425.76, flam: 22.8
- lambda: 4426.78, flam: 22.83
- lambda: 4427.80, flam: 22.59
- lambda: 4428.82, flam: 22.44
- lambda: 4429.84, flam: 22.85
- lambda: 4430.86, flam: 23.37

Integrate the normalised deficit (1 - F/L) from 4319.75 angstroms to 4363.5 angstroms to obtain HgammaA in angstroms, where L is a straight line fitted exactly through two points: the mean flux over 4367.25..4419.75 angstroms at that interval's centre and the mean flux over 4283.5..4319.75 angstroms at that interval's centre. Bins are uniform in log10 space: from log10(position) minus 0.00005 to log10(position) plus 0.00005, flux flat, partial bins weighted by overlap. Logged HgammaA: 3.02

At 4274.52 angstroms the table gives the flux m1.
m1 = 20.32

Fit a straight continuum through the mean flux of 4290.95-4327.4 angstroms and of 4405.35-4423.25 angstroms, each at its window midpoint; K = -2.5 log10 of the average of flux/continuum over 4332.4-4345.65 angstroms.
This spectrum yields 0.23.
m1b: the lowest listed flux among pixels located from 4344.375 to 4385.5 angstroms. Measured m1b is 16.18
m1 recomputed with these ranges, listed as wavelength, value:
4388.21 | 20.45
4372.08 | 21.82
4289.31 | 19.6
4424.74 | 22.64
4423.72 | 22.54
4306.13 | 17.83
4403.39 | 21.44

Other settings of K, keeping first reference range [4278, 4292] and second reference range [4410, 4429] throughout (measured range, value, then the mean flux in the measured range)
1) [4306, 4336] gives 0.07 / 19.6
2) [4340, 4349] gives 0.29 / 16.4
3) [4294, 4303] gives 0.10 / 18.8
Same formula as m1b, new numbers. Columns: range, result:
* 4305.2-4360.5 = 14.14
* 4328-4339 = 14.68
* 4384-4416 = 19.68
